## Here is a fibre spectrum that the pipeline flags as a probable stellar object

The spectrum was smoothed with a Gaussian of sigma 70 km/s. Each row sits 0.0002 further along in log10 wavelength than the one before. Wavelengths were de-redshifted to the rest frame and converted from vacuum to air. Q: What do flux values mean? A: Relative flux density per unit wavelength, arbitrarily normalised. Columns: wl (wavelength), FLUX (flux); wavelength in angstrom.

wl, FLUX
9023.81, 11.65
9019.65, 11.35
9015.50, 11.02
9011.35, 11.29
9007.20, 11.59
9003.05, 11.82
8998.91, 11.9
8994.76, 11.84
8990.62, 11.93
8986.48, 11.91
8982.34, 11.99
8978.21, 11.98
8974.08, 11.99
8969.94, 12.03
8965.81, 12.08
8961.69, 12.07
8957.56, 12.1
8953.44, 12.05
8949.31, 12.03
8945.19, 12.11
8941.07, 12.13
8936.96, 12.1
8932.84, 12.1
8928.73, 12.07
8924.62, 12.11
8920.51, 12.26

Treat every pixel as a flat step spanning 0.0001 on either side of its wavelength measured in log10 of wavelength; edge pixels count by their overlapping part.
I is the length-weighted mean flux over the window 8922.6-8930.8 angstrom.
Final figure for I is 12.1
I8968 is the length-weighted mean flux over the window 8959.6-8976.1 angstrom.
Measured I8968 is 12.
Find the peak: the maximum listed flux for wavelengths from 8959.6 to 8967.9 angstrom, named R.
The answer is 12.08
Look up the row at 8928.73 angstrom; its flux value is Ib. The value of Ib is 12.07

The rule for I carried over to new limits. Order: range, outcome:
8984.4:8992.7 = 11.9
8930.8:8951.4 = 12.1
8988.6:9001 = 11.9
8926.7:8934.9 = 12.1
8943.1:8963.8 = 12.1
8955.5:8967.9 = 12.1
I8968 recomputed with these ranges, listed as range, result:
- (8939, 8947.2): 12.1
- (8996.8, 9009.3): 11.8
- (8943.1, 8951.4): 12.1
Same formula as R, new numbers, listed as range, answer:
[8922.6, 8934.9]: 12.11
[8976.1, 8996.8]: 11.99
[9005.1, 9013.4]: 11.59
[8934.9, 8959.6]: 12.13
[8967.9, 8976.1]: 12.03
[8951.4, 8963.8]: 12.1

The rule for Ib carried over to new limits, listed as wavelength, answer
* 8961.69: 12.07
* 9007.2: 11.59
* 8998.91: 11.9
